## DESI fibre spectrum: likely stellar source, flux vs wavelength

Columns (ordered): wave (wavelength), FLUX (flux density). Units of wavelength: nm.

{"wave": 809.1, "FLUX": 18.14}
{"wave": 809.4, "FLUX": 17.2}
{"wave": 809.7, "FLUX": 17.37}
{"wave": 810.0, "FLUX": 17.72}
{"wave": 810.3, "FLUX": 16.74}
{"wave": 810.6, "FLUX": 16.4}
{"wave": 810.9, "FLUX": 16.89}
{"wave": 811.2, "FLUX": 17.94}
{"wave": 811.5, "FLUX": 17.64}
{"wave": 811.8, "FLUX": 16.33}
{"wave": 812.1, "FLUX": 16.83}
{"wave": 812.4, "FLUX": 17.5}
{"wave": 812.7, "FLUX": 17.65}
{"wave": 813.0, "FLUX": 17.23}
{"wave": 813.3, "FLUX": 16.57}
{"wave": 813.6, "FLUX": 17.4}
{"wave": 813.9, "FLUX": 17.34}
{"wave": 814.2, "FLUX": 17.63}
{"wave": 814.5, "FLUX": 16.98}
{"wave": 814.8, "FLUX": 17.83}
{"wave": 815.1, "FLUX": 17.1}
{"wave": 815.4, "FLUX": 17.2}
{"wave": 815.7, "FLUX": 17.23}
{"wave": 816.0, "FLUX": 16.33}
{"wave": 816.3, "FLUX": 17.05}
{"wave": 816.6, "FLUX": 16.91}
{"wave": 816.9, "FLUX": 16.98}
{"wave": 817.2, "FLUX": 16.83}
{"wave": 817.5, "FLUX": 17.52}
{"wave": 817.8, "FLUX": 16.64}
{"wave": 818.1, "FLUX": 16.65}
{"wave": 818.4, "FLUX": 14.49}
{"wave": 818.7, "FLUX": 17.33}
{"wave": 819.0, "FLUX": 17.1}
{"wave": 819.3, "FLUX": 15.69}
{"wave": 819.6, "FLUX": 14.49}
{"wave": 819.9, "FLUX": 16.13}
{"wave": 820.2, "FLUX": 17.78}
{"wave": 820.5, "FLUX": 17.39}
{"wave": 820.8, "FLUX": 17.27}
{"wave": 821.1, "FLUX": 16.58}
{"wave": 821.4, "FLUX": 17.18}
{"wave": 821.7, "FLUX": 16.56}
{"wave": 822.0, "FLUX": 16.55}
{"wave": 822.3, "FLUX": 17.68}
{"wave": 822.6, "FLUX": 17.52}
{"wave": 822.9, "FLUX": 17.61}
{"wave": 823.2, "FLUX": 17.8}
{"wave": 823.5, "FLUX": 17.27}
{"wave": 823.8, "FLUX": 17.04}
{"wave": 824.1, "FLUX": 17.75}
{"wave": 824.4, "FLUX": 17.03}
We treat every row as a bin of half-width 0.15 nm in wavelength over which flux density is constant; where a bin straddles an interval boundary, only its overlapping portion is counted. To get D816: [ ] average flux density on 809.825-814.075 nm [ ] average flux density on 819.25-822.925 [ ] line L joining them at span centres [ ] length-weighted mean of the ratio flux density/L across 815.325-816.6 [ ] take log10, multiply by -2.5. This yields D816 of 0.00 mag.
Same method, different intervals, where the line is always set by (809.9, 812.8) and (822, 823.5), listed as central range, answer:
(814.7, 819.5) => 0.035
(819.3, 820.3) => 0.093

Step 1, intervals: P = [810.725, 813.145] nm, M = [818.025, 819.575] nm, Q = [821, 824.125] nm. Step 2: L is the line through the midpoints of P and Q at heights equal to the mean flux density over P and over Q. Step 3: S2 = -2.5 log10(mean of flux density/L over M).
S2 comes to 0.07 mag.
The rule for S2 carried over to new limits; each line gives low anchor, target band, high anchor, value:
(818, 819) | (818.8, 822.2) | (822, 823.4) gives 0.01 mag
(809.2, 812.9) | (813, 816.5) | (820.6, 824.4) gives 0.00 mag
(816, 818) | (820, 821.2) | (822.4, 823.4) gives 0.01 mag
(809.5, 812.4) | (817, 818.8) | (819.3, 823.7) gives 0.03 mag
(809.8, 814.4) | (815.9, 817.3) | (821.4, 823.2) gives 0.02 mag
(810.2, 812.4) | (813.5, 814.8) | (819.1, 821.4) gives -0.03 mag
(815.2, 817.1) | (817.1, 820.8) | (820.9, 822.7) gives 0.03 mag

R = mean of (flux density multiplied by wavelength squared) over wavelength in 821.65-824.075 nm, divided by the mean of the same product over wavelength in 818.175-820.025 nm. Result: 1.1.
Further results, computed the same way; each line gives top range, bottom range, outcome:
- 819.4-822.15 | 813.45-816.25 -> 0.98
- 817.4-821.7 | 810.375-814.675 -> 0.98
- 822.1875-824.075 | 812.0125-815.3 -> 1.04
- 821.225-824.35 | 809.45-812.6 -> 1.04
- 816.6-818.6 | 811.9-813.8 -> 0.98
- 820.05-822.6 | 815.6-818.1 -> 1.02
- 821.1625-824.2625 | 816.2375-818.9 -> 1.05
